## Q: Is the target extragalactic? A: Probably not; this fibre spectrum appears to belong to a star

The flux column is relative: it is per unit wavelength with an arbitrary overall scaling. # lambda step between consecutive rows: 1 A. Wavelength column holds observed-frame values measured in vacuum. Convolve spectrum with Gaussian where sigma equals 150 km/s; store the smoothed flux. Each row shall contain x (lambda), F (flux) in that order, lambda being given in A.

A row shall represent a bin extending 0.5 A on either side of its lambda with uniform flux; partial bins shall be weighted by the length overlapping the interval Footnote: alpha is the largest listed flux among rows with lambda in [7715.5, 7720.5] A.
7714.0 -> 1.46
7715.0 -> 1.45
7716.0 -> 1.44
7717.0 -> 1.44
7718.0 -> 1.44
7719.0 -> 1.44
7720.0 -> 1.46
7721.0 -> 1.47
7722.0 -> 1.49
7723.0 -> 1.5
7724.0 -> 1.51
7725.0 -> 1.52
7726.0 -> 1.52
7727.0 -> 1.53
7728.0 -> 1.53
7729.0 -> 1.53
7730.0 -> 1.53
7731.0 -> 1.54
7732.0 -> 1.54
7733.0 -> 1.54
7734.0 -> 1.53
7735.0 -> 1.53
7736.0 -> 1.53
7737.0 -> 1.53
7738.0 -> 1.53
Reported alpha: 1.46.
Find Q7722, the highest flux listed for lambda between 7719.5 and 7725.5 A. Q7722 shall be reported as 1.52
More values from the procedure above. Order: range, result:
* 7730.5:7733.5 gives 1.54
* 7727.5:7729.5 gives 1.53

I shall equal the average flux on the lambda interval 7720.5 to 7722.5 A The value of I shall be 1.48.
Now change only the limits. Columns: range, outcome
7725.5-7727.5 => 1.52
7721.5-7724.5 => 1.5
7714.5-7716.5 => 1.44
